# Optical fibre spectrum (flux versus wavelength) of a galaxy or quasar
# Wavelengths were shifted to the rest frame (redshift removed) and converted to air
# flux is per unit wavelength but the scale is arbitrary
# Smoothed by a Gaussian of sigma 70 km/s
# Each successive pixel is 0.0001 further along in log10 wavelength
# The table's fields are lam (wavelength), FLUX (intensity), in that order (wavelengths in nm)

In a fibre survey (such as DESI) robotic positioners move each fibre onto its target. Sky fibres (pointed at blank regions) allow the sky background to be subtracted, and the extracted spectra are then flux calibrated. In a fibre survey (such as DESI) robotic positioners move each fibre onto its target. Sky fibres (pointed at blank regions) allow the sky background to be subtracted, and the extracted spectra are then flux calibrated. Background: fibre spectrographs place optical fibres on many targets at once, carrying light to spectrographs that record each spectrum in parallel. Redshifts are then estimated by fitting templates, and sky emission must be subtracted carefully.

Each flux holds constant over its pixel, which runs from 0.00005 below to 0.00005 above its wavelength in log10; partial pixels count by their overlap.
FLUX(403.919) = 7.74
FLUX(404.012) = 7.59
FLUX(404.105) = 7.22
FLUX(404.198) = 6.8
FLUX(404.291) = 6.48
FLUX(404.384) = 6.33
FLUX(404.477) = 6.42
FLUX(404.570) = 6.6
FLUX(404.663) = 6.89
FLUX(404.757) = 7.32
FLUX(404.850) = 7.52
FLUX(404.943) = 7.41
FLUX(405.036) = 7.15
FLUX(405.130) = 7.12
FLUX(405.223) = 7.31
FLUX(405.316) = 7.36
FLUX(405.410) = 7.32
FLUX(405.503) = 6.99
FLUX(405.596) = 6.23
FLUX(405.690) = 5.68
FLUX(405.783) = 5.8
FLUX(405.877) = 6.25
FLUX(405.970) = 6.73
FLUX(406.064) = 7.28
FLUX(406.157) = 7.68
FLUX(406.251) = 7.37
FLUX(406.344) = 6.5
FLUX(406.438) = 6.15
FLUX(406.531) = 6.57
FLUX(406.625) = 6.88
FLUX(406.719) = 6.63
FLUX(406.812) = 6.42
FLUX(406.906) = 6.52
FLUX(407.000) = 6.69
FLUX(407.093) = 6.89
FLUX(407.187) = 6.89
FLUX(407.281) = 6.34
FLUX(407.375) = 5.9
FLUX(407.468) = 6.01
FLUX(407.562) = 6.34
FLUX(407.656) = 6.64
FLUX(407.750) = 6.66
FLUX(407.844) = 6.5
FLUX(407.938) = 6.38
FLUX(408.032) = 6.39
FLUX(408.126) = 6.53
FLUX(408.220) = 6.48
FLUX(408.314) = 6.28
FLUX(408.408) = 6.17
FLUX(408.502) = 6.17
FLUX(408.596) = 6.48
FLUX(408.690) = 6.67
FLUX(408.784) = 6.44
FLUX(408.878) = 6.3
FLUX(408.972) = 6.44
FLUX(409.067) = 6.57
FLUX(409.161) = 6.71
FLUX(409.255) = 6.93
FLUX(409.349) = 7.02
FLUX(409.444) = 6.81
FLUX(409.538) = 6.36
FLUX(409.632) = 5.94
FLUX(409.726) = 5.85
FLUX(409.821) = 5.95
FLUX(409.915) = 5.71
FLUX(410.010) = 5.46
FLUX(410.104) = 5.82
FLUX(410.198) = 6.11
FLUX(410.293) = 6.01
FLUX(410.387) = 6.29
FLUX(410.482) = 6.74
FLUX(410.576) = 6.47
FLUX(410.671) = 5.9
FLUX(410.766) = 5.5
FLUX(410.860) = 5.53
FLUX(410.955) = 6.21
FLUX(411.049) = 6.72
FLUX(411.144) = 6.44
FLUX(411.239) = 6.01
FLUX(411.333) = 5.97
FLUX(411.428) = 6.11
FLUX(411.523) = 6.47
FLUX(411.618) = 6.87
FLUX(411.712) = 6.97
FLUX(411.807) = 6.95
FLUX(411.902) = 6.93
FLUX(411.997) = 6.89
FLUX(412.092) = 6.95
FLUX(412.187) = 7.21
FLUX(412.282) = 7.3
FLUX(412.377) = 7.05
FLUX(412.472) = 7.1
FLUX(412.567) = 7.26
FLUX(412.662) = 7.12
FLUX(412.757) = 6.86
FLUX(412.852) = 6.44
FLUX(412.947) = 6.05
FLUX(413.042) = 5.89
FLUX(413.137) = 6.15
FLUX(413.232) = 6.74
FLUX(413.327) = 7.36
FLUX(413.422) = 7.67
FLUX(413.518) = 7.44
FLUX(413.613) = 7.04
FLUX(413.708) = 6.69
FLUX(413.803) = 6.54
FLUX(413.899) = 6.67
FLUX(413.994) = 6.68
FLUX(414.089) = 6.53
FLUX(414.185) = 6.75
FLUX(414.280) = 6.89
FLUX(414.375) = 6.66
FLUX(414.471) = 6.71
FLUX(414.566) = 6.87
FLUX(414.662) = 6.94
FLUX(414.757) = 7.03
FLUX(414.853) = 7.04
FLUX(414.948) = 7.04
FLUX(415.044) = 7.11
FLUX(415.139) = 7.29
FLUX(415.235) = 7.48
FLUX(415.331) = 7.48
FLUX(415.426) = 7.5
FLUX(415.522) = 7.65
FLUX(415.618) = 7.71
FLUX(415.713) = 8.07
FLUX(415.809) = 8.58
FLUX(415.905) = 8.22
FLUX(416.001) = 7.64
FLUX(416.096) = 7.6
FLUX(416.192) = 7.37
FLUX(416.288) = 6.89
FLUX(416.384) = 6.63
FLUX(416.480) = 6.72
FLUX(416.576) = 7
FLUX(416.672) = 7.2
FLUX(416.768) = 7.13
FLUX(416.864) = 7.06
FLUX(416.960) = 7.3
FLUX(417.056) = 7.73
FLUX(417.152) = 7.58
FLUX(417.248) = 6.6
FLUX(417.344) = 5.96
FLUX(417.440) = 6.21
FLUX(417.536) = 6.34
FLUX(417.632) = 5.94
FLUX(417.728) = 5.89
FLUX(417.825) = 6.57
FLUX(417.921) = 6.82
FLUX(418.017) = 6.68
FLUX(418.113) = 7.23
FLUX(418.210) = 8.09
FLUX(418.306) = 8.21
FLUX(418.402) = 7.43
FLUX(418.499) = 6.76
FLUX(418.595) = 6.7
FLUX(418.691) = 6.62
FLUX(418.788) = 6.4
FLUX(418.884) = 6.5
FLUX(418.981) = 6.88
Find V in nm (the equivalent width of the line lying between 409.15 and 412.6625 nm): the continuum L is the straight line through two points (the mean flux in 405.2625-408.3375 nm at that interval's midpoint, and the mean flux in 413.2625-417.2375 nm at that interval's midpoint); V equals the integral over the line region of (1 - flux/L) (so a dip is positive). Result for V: 0.22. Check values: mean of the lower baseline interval 6.59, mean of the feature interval 6.45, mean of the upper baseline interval 7.2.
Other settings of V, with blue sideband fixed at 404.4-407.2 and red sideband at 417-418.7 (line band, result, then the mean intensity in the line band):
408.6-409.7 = 0.05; 6.55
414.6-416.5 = -0.15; 7.4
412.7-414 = 0.02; 6.74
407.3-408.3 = 0.06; 6.38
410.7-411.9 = 0.09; 6.33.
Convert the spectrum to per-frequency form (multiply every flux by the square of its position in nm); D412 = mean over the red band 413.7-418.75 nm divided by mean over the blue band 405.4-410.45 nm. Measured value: 1.1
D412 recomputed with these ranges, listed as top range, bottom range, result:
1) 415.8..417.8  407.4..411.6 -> 1.15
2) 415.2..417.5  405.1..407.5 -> 1.15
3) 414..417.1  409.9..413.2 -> 1.14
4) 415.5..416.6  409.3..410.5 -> 1.26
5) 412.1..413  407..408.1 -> 1.10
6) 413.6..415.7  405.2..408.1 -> 1.11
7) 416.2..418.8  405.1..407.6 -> 1.09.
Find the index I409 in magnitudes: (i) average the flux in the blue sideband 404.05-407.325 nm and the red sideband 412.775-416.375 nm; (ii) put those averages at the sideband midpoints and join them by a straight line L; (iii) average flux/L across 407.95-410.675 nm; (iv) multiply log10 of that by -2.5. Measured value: 0.10 mag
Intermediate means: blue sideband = 6.8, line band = 6.32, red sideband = 7.09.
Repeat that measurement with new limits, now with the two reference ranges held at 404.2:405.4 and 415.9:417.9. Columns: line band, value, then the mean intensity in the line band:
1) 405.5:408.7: 0.075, 6.51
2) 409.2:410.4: 0.129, 6.18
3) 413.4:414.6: 0.014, 6.84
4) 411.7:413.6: 0.003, 6.92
